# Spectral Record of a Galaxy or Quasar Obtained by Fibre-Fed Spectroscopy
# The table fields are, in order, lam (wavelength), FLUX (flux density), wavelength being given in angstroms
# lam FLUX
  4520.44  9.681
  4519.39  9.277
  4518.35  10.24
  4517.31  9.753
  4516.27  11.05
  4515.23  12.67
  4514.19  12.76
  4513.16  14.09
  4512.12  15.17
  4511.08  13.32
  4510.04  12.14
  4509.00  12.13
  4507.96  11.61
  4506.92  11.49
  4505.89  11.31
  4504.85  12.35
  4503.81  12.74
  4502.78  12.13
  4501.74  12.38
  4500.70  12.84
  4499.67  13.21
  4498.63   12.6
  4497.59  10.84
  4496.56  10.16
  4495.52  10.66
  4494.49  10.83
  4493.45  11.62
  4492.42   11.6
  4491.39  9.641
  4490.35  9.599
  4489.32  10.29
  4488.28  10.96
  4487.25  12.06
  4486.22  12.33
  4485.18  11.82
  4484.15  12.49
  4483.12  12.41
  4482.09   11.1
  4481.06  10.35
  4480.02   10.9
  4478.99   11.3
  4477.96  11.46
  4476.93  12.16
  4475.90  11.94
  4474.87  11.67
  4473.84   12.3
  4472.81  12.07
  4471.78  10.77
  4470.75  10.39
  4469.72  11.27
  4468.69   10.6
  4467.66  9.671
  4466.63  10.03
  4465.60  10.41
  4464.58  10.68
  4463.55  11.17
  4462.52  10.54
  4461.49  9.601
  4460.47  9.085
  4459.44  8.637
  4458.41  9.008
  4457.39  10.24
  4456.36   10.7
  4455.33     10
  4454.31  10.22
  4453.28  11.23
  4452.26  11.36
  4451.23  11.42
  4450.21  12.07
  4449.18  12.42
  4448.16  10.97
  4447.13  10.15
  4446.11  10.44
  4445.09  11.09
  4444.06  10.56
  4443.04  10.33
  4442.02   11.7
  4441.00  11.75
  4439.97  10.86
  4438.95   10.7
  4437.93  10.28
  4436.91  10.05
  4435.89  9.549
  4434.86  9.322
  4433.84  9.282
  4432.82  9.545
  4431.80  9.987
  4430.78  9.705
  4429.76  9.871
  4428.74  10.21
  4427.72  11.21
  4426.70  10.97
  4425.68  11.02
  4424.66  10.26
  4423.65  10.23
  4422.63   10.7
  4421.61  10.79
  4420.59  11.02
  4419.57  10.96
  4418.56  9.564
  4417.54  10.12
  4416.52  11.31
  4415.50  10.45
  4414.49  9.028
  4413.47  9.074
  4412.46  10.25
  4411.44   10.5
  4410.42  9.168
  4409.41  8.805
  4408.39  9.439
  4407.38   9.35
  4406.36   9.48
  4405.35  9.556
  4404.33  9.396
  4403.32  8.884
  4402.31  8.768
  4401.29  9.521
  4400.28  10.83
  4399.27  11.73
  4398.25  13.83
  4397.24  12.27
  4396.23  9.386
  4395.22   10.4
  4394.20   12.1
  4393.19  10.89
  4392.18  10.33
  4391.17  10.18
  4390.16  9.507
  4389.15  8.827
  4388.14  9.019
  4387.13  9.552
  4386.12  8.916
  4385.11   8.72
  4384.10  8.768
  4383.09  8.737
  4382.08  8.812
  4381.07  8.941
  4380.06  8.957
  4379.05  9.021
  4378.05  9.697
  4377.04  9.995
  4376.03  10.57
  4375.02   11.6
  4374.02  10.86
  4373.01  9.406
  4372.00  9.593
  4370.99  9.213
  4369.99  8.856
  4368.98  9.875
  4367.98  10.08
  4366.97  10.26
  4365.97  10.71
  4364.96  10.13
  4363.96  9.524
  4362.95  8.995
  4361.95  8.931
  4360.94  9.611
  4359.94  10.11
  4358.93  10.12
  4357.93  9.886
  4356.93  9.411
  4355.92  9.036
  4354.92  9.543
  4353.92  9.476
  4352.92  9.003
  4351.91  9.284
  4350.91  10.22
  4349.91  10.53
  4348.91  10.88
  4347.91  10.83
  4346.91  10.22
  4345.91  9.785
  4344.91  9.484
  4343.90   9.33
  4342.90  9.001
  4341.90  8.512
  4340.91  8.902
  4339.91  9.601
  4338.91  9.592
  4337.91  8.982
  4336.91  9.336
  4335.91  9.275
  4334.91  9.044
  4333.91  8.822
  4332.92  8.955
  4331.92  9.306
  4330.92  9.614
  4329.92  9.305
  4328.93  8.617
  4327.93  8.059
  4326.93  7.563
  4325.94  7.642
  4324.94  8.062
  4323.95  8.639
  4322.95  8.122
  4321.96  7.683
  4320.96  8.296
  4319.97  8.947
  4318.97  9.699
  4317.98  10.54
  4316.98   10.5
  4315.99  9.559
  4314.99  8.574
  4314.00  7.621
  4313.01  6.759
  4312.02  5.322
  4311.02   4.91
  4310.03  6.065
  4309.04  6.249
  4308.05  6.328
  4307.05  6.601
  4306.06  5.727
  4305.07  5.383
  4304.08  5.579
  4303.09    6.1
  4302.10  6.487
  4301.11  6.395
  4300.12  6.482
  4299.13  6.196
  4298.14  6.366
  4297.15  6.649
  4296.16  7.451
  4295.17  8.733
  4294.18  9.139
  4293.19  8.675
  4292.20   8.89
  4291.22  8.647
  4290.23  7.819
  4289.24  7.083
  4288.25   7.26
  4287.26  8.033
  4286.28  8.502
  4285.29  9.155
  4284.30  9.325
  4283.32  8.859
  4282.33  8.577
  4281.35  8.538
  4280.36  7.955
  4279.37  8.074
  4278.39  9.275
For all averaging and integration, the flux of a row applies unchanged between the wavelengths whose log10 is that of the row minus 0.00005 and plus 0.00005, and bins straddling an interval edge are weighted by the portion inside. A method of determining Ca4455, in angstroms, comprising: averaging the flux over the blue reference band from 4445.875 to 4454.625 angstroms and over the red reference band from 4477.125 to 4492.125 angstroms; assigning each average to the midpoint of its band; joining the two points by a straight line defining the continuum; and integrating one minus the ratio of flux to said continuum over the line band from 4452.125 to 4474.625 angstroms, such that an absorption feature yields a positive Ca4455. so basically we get 1.49 angstroms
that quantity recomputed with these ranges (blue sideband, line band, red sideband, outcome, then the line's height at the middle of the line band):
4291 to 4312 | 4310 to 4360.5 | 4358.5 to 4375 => -3.89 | 8.34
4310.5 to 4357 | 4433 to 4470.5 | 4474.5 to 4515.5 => 1.95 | 11.1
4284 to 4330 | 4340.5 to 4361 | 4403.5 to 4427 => -2.56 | 8.61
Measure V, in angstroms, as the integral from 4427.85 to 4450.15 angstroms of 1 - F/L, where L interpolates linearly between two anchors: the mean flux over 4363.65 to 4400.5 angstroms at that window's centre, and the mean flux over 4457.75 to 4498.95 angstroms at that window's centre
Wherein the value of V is 0.17 angstroms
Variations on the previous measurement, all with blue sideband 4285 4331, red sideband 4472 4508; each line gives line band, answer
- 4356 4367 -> -1.2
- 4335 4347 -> -1.4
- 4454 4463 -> 0.9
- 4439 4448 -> -0.2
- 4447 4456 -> -0.3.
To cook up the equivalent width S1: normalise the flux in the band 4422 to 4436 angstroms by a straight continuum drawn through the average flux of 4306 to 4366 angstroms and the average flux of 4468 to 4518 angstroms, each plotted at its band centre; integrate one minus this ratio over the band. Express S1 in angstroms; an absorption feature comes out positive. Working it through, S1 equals 0.5 angstroms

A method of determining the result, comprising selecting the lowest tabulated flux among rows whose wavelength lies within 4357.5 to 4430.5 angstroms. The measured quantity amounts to 8.72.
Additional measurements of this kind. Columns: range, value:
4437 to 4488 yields 8.637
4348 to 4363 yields 8.931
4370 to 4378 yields 9.213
